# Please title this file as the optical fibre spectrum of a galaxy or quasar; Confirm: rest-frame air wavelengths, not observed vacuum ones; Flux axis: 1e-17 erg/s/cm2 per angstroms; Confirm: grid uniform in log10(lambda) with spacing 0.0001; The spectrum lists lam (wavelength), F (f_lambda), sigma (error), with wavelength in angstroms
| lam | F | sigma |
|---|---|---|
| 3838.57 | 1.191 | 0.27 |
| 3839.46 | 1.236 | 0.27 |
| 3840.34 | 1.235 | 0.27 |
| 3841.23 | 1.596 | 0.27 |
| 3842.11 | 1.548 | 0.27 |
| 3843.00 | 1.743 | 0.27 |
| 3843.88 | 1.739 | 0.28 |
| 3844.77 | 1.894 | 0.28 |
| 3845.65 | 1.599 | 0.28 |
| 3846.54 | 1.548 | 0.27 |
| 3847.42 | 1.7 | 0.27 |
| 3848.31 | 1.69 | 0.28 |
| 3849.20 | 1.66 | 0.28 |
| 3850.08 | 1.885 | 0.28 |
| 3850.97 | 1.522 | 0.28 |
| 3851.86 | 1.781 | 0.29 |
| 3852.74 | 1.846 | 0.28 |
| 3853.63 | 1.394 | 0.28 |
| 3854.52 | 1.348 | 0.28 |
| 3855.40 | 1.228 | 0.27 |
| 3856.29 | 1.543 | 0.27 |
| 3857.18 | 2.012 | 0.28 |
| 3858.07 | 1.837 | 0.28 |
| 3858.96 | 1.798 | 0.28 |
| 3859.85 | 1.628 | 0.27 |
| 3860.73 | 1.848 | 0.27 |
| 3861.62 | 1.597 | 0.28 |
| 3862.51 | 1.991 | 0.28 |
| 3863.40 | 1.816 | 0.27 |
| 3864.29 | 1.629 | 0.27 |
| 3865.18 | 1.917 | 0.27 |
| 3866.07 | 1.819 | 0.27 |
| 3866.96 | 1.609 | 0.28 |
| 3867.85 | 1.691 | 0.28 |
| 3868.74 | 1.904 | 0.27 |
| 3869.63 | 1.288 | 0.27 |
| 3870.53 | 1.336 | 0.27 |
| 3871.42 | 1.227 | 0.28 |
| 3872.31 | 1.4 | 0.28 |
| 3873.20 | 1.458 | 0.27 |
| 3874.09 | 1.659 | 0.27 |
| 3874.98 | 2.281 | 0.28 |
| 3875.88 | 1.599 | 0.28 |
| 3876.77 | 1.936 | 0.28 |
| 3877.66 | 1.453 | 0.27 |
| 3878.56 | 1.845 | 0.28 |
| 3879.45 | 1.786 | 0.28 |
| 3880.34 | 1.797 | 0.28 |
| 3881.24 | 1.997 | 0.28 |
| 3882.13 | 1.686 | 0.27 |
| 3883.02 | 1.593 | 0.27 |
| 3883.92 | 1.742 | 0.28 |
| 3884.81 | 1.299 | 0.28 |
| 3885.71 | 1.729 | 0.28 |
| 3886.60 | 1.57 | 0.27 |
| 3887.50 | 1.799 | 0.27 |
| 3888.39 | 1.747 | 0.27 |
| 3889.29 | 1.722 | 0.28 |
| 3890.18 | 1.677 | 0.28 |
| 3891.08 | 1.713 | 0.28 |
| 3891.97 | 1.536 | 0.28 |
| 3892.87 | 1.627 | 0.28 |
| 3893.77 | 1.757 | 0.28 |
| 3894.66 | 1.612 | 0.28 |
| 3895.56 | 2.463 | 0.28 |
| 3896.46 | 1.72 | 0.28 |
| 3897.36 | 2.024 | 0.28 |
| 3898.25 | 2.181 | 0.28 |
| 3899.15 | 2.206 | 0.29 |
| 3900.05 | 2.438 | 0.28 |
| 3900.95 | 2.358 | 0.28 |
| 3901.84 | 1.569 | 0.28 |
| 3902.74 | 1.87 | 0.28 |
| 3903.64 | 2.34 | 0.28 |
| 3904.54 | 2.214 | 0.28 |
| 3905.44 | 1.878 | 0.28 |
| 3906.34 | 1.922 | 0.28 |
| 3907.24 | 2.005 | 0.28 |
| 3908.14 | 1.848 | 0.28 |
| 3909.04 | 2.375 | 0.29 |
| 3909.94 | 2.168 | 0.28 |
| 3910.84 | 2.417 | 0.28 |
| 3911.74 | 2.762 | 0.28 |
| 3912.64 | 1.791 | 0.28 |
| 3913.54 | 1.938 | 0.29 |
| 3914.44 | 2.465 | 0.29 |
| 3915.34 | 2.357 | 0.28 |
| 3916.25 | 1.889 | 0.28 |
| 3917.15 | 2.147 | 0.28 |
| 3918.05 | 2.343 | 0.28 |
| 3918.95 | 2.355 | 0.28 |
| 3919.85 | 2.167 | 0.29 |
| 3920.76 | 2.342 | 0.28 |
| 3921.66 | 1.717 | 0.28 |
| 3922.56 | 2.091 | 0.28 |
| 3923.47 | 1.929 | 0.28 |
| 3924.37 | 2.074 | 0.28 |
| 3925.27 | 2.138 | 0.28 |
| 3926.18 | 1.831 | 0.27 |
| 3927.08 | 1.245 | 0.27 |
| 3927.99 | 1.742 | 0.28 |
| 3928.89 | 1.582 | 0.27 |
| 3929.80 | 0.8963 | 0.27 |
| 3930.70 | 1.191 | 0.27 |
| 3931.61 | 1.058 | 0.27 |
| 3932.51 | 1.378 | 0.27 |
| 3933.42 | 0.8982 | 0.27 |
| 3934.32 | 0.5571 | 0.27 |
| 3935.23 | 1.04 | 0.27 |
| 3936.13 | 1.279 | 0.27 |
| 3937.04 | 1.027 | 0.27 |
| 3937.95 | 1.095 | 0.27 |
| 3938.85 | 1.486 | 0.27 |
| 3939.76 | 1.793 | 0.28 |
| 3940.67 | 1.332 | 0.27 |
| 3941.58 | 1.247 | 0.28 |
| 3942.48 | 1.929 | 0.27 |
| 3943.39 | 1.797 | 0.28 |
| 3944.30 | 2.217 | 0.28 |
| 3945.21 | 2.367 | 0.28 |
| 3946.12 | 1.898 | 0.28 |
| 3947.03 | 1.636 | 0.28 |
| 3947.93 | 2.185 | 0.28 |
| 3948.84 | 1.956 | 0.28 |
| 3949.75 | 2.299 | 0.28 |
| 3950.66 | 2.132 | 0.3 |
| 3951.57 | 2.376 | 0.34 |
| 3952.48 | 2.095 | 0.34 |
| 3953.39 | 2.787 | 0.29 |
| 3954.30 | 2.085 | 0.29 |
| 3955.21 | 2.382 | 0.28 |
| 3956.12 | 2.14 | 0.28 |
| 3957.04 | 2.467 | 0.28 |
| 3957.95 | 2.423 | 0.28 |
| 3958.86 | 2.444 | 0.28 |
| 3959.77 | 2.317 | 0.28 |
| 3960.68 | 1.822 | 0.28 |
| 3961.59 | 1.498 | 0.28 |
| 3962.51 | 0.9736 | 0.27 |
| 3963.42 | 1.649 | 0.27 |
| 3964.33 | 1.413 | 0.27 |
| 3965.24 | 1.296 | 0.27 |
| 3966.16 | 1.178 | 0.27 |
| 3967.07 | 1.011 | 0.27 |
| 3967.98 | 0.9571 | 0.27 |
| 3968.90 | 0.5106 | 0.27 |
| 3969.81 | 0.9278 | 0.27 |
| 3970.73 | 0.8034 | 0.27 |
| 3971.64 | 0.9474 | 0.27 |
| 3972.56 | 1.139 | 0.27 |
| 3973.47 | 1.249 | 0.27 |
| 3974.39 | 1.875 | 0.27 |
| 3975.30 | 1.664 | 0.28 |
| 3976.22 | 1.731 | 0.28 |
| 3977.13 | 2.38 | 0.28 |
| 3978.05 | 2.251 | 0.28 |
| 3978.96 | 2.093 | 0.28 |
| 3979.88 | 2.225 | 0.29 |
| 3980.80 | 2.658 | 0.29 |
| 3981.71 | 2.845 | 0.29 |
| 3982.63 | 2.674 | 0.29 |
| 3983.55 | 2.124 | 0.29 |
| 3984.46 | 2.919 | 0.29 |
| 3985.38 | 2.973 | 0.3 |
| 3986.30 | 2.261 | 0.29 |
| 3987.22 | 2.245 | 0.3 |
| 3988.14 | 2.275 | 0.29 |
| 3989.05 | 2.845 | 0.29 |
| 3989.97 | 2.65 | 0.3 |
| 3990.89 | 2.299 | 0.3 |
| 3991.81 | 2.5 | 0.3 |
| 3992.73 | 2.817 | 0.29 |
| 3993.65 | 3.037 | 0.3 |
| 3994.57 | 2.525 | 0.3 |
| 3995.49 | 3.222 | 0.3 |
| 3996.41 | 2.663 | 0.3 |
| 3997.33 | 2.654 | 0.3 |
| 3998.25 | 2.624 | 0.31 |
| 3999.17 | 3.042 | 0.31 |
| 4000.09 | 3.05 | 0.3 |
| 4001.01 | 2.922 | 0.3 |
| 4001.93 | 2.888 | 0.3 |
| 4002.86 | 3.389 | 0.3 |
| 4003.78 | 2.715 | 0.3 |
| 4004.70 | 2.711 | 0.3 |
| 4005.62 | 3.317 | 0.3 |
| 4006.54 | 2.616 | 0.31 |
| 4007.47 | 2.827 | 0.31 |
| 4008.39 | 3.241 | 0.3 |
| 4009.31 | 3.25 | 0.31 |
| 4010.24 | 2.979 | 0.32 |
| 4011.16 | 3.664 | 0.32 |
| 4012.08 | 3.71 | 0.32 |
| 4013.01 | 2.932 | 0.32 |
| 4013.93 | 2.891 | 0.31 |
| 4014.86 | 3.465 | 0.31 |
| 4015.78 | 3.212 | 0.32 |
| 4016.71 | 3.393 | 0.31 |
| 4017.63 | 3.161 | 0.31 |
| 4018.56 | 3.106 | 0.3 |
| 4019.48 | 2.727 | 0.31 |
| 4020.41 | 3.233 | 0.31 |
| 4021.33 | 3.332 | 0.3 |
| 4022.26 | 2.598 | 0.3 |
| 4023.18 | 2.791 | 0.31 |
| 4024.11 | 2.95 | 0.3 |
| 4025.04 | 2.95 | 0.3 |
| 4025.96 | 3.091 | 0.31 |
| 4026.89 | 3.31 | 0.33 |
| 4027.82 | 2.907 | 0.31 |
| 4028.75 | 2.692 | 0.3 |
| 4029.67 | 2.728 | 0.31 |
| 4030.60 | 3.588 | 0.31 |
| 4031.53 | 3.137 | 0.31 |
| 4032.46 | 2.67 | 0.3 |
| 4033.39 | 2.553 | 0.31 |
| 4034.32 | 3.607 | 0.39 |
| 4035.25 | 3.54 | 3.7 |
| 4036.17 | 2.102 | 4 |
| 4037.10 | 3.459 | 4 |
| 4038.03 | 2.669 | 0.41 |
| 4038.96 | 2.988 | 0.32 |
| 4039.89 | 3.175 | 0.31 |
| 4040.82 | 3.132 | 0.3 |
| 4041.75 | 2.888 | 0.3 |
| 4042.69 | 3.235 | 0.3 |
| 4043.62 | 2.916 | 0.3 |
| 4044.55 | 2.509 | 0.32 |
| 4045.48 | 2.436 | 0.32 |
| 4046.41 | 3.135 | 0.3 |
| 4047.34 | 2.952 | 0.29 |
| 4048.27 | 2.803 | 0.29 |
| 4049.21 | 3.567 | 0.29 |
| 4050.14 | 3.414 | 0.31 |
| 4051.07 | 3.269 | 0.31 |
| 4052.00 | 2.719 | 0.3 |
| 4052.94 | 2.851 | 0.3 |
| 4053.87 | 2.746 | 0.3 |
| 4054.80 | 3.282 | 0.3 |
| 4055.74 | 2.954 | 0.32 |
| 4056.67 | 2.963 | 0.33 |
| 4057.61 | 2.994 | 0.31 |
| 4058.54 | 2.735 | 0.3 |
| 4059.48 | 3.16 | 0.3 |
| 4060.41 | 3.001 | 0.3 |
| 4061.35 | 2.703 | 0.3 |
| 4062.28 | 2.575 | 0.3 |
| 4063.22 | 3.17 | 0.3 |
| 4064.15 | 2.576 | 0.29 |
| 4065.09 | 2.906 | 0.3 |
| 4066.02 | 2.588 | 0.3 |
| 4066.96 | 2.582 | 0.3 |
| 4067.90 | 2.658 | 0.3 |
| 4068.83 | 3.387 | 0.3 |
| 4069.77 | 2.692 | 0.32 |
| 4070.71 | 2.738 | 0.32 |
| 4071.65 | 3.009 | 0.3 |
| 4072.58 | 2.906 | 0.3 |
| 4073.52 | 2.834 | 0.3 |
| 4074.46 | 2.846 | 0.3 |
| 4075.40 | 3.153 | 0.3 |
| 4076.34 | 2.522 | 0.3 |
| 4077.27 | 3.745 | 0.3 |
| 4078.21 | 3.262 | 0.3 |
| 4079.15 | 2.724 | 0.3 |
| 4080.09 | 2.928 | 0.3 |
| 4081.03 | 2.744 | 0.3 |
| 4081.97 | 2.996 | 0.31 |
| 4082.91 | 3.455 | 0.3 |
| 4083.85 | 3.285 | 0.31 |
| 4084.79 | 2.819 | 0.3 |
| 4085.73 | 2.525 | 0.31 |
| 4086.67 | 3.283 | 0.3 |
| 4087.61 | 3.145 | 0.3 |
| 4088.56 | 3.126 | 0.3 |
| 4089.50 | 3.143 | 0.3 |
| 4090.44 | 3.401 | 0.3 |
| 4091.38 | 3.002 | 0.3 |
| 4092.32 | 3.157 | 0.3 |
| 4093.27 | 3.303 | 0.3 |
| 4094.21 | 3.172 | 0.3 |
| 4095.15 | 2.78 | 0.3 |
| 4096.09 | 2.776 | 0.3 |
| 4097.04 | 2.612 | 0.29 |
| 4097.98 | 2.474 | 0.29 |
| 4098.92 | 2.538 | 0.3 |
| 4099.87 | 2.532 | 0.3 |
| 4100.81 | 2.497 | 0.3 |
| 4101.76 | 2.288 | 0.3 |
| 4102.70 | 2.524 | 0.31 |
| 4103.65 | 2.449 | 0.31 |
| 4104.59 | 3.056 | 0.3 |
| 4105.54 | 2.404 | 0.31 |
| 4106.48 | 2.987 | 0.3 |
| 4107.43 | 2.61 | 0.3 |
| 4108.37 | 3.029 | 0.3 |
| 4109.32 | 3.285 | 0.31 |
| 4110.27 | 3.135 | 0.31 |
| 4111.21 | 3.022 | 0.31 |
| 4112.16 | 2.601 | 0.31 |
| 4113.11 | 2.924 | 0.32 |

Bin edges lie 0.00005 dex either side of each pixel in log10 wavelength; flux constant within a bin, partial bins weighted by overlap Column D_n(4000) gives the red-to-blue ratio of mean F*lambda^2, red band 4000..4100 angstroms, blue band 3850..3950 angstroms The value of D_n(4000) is 1.81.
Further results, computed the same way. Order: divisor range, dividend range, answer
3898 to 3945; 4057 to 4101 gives 1.73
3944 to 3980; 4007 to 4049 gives 1.76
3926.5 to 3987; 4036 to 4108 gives 1.76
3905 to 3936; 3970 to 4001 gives 1.32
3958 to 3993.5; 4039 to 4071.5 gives 1.58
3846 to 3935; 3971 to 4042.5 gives 1.65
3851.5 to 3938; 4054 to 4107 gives 1.79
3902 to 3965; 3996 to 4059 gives 1.69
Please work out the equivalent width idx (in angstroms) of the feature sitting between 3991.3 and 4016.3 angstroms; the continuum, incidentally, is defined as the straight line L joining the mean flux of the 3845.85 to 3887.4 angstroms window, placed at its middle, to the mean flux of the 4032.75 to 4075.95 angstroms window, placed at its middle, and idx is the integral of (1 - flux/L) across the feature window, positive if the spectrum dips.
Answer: -3.8 angstroms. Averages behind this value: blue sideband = 1.67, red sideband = 2.93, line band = 2.99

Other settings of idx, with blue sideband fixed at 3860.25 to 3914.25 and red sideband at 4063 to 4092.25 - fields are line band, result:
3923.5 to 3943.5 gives 6.8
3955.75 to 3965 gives 1.5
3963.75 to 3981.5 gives 6.4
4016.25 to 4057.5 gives -4.2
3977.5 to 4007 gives -2.6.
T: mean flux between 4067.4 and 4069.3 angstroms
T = 3.02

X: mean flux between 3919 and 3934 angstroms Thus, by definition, 1.65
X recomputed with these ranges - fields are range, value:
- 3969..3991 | 2.06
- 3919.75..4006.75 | 2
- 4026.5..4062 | 2.98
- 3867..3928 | 1.89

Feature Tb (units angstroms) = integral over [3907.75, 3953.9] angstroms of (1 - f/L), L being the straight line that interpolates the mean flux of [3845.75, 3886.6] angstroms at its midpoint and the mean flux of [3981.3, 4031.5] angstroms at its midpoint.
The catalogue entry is 8.2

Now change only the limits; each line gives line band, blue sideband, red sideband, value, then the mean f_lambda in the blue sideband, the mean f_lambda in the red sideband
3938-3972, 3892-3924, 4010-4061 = 9.5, 2.09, 3.04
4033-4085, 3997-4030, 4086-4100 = 0.6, 3.03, 2.97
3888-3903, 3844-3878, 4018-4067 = 0.2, 1.67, 2.96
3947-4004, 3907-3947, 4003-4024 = 8.1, 1.77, 3.09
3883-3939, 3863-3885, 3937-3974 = -4.2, 1.67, 1.7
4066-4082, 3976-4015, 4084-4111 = -0.4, 2.77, 2.87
